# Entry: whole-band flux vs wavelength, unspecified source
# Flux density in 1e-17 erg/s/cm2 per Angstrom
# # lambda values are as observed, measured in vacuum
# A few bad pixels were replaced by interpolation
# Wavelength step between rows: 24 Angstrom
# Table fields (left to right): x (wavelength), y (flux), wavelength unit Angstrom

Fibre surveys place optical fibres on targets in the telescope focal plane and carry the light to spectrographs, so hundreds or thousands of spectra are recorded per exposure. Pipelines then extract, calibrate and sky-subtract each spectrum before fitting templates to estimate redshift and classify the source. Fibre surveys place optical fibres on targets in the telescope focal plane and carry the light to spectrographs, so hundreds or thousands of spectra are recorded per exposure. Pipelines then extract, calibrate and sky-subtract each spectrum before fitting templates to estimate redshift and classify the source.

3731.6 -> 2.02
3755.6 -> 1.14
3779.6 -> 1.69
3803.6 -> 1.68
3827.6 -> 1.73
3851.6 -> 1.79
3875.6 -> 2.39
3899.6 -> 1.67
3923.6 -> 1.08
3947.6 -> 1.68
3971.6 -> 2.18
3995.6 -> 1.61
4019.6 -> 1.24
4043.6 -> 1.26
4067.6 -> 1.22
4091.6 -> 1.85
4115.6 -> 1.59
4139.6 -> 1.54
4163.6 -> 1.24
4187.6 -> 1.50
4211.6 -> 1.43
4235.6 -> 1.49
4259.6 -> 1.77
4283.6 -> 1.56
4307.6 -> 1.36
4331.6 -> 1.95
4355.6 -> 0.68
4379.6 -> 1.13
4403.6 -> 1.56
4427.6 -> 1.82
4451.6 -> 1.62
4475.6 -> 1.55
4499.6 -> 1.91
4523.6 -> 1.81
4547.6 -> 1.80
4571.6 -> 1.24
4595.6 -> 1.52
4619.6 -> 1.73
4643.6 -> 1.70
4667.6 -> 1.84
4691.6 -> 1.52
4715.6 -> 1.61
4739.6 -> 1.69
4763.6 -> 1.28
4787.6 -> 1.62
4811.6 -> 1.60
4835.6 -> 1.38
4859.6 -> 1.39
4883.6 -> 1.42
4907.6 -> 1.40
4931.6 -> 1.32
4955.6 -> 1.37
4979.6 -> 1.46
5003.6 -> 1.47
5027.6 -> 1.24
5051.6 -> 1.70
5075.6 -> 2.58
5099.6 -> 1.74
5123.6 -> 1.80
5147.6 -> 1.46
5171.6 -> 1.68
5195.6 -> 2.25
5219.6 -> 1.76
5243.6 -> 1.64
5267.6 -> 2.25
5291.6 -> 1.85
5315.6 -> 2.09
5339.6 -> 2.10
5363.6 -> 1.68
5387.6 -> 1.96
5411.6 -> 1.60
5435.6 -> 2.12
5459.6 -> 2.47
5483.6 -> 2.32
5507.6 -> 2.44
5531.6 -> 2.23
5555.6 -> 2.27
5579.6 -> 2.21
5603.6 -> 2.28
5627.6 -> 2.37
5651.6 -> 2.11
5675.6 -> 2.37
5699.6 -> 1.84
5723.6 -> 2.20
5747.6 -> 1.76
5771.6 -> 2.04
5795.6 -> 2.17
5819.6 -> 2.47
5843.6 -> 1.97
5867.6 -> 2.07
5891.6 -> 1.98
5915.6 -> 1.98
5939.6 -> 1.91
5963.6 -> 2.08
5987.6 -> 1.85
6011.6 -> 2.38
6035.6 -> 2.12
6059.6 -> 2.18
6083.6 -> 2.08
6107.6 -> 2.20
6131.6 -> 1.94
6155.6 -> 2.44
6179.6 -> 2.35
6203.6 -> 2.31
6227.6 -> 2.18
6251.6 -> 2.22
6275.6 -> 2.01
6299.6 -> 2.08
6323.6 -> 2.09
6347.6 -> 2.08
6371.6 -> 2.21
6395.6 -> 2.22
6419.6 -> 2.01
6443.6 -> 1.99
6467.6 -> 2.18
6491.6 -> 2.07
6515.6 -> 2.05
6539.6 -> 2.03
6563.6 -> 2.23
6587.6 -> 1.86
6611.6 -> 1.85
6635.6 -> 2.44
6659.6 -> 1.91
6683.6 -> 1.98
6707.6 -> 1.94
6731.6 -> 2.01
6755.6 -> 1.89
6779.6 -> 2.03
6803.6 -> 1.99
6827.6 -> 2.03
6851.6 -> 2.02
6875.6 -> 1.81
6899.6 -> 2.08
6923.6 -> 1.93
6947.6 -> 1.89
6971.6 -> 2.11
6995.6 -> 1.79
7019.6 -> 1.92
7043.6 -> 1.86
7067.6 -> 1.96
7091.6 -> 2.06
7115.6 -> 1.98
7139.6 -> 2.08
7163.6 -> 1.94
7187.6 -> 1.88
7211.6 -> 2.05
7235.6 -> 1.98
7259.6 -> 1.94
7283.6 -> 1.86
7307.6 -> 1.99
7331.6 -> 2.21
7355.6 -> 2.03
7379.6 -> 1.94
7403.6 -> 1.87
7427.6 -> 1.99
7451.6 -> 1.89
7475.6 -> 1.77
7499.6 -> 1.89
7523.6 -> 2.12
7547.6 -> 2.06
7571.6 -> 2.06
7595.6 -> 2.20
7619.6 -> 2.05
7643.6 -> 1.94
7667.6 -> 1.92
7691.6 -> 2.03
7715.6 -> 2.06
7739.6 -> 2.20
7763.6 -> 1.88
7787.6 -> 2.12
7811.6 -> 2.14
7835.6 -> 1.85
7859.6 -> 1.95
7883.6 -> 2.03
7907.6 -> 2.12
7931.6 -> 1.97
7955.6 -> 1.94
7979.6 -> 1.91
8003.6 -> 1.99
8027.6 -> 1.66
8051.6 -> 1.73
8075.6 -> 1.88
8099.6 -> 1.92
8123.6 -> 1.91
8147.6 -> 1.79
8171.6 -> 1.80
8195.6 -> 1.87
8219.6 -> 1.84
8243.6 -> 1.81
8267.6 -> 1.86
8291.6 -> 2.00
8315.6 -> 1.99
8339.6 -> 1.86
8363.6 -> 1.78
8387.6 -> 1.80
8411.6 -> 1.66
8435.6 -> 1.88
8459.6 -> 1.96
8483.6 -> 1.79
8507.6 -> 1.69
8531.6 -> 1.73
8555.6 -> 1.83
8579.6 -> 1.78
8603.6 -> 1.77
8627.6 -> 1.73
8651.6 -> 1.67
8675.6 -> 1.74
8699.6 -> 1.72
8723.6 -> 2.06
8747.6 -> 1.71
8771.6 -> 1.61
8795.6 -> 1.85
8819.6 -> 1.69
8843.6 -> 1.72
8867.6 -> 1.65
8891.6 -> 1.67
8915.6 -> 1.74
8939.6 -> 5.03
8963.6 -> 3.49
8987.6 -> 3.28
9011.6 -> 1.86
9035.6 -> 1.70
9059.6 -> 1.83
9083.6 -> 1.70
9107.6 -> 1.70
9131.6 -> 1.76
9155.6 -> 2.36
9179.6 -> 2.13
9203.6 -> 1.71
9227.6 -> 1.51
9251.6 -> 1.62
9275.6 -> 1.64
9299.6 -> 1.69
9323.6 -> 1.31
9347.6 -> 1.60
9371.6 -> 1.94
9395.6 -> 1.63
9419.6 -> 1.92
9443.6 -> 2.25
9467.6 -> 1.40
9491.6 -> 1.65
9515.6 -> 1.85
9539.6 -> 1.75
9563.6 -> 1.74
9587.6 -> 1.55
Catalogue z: 0.364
